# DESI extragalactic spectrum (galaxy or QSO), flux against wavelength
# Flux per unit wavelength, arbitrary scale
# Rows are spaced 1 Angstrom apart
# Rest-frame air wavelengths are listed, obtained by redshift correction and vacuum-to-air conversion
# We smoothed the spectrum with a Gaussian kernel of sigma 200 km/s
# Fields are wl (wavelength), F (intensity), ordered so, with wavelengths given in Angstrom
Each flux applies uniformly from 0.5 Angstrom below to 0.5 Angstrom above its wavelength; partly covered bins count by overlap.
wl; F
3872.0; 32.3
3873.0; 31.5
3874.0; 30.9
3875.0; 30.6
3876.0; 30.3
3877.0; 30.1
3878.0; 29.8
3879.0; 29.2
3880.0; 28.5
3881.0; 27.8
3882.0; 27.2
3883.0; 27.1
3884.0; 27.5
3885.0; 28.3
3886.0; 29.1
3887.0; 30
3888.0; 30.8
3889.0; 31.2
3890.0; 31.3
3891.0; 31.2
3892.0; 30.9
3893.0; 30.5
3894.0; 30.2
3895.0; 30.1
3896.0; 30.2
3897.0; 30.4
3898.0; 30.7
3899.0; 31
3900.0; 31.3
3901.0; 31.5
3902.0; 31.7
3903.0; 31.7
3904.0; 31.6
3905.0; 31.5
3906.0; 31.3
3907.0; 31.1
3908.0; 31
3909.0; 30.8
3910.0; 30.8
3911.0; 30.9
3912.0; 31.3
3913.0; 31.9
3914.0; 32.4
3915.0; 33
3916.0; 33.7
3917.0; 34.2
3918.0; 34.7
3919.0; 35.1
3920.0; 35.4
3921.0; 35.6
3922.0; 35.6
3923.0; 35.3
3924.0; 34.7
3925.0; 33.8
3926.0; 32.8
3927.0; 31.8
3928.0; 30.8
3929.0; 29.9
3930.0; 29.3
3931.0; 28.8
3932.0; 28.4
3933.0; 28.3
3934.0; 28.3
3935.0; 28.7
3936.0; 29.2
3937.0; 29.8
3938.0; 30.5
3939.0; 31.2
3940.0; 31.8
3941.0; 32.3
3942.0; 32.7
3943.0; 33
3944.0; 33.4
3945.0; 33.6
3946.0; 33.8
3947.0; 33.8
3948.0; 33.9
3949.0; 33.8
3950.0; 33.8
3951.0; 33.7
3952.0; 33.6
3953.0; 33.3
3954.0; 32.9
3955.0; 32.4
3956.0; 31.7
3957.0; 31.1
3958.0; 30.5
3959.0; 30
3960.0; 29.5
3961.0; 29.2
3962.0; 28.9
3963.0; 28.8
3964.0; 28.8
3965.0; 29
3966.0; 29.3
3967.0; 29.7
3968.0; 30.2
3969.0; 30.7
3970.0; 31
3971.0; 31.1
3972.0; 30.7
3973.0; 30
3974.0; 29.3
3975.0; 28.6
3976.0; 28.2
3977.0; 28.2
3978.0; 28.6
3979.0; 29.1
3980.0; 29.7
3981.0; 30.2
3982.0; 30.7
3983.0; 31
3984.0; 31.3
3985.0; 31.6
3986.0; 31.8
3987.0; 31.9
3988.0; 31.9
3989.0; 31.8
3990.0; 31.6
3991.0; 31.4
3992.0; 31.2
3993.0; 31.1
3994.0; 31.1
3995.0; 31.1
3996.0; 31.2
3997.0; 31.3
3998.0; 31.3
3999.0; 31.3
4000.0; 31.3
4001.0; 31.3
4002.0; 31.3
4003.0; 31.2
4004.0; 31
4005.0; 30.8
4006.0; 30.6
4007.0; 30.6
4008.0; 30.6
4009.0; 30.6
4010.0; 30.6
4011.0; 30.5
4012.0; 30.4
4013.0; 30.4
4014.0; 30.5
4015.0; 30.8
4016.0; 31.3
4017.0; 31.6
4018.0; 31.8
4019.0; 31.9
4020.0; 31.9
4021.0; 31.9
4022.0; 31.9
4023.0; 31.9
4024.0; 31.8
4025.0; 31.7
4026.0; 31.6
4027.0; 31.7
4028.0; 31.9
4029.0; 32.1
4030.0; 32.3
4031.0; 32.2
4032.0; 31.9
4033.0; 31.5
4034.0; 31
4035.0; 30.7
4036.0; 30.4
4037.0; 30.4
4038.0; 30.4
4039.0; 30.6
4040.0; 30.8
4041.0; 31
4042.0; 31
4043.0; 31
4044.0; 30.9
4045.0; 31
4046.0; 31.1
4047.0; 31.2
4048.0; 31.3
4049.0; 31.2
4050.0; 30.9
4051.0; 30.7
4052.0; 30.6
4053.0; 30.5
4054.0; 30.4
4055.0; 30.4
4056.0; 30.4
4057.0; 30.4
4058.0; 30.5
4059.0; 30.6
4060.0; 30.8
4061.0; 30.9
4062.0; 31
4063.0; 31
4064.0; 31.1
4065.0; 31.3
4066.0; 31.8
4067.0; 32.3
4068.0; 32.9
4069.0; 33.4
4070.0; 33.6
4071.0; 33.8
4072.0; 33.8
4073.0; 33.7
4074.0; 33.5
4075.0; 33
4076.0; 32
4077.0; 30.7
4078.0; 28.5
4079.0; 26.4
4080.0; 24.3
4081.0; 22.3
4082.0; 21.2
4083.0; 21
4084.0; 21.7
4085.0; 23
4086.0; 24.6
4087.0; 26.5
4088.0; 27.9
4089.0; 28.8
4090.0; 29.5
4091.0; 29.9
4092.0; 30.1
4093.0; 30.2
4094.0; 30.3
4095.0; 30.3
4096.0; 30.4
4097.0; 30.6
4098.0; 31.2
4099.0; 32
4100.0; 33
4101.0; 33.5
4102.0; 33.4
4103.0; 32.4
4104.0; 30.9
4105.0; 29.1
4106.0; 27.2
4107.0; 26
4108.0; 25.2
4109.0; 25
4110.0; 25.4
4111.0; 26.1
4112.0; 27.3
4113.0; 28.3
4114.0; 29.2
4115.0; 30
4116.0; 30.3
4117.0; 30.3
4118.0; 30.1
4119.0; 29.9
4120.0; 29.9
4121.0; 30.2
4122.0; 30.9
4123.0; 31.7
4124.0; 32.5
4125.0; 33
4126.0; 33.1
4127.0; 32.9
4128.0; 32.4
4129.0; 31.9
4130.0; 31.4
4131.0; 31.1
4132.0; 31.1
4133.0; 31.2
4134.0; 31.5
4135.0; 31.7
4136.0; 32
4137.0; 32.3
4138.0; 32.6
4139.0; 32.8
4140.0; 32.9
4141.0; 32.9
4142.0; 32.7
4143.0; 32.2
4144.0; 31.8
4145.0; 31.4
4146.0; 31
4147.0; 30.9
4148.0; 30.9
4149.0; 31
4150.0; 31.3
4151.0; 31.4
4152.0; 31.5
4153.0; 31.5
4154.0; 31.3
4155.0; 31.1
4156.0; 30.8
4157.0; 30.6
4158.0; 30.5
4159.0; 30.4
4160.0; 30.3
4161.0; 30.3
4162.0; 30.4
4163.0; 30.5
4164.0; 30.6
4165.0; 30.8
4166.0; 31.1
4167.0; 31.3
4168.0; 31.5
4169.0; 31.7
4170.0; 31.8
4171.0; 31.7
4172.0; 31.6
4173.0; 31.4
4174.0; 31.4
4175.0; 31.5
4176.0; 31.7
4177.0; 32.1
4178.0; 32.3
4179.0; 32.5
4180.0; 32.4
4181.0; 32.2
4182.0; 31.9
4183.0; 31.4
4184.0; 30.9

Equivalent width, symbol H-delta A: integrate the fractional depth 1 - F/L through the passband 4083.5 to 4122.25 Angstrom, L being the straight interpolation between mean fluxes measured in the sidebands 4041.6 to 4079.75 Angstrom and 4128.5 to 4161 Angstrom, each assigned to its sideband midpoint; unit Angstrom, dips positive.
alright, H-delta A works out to 3.0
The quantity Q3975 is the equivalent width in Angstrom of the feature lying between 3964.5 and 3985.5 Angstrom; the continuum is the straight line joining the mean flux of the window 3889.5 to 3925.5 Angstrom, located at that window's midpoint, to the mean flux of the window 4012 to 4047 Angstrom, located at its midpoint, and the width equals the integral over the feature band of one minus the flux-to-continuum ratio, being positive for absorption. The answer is 1.2 Angstrom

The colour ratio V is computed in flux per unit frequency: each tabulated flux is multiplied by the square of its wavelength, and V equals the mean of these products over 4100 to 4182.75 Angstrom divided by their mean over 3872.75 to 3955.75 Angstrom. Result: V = 1.10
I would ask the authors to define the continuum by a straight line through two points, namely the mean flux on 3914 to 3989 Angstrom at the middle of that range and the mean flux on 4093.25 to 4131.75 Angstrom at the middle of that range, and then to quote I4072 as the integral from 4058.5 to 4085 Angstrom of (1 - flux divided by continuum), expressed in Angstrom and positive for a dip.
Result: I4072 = 0.7 Angstrom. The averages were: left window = 31.4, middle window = 29.7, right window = 30.2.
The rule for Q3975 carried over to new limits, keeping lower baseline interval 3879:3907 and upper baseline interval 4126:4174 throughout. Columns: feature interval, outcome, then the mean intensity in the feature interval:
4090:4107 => 0.3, 30.7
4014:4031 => -0.5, 31.7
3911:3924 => -1.6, 33.9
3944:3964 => -1.0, 32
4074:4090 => 2.4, 26.5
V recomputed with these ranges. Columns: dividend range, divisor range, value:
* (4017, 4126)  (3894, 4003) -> 1.03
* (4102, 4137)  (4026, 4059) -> 1.01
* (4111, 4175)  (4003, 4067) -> 1.06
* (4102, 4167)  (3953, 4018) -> 1.08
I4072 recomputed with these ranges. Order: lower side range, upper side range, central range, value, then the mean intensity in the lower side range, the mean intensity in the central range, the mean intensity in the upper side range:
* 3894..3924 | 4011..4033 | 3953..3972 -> 0.9 Angstrom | 32.3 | 30.4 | 31.6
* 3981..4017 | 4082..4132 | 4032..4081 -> -1.3 Angstrom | 31.1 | 31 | 29.4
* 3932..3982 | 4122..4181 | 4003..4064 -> 0.1 Angstrom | 30.8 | 31.1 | 31.6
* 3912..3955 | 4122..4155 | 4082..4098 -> 2.2 Angstrom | 32.4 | 27.6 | 31.8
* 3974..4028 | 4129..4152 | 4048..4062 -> 0.3 Angstrom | 31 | 30.7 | 31.7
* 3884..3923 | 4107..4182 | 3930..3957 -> -0.2 Angstrom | 31.7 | 31.7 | 31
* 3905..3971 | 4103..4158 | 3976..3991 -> 0.4 Angstrom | 31.7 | 30.6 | 30.6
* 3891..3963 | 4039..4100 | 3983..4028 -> -0.7 Angstrom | 31.8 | 31.3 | 30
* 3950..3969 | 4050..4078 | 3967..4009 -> 0.4 Angstrom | 30.8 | 30.7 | 31.6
